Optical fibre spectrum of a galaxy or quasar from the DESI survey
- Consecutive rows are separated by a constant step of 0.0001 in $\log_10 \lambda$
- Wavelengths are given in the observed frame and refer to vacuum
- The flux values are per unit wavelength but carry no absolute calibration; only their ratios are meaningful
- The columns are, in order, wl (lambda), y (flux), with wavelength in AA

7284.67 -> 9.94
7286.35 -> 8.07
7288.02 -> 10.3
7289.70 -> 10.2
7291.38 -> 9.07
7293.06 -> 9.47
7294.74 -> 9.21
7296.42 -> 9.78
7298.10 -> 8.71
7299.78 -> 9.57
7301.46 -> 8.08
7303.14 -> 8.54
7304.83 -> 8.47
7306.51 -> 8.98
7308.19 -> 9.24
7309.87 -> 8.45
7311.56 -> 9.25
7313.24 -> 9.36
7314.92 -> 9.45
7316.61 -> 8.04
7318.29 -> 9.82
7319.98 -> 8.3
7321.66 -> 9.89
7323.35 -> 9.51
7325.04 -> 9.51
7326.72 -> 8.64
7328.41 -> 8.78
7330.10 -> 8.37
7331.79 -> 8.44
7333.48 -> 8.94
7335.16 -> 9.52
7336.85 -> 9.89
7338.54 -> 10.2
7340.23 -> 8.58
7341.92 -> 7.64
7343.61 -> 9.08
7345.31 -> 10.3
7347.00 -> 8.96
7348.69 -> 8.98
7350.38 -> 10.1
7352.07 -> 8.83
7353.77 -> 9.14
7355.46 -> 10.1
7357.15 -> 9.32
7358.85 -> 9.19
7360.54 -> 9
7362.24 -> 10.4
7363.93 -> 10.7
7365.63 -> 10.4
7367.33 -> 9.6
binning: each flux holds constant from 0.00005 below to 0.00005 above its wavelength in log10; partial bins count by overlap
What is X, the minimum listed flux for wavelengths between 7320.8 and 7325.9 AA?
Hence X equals 9.51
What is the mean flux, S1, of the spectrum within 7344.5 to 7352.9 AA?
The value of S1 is 9.44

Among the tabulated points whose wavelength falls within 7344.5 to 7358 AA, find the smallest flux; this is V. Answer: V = 8.83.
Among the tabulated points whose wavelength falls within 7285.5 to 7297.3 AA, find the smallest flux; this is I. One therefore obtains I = 8.07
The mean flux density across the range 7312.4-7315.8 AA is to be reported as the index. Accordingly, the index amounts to 9.39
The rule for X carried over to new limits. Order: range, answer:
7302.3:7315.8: 8.45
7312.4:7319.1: 8.04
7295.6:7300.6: 8.71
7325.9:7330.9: 8.37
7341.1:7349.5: 7.64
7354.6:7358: 9.32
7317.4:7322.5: 8.3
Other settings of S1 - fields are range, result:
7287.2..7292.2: 9.85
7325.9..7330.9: 8.59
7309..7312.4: 8.85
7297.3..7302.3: 8.79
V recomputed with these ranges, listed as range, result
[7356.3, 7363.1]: 9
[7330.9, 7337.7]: 8.44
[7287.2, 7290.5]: 10.2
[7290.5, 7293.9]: 9.07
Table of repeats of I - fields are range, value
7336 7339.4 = 9.89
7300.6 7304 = 8.08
